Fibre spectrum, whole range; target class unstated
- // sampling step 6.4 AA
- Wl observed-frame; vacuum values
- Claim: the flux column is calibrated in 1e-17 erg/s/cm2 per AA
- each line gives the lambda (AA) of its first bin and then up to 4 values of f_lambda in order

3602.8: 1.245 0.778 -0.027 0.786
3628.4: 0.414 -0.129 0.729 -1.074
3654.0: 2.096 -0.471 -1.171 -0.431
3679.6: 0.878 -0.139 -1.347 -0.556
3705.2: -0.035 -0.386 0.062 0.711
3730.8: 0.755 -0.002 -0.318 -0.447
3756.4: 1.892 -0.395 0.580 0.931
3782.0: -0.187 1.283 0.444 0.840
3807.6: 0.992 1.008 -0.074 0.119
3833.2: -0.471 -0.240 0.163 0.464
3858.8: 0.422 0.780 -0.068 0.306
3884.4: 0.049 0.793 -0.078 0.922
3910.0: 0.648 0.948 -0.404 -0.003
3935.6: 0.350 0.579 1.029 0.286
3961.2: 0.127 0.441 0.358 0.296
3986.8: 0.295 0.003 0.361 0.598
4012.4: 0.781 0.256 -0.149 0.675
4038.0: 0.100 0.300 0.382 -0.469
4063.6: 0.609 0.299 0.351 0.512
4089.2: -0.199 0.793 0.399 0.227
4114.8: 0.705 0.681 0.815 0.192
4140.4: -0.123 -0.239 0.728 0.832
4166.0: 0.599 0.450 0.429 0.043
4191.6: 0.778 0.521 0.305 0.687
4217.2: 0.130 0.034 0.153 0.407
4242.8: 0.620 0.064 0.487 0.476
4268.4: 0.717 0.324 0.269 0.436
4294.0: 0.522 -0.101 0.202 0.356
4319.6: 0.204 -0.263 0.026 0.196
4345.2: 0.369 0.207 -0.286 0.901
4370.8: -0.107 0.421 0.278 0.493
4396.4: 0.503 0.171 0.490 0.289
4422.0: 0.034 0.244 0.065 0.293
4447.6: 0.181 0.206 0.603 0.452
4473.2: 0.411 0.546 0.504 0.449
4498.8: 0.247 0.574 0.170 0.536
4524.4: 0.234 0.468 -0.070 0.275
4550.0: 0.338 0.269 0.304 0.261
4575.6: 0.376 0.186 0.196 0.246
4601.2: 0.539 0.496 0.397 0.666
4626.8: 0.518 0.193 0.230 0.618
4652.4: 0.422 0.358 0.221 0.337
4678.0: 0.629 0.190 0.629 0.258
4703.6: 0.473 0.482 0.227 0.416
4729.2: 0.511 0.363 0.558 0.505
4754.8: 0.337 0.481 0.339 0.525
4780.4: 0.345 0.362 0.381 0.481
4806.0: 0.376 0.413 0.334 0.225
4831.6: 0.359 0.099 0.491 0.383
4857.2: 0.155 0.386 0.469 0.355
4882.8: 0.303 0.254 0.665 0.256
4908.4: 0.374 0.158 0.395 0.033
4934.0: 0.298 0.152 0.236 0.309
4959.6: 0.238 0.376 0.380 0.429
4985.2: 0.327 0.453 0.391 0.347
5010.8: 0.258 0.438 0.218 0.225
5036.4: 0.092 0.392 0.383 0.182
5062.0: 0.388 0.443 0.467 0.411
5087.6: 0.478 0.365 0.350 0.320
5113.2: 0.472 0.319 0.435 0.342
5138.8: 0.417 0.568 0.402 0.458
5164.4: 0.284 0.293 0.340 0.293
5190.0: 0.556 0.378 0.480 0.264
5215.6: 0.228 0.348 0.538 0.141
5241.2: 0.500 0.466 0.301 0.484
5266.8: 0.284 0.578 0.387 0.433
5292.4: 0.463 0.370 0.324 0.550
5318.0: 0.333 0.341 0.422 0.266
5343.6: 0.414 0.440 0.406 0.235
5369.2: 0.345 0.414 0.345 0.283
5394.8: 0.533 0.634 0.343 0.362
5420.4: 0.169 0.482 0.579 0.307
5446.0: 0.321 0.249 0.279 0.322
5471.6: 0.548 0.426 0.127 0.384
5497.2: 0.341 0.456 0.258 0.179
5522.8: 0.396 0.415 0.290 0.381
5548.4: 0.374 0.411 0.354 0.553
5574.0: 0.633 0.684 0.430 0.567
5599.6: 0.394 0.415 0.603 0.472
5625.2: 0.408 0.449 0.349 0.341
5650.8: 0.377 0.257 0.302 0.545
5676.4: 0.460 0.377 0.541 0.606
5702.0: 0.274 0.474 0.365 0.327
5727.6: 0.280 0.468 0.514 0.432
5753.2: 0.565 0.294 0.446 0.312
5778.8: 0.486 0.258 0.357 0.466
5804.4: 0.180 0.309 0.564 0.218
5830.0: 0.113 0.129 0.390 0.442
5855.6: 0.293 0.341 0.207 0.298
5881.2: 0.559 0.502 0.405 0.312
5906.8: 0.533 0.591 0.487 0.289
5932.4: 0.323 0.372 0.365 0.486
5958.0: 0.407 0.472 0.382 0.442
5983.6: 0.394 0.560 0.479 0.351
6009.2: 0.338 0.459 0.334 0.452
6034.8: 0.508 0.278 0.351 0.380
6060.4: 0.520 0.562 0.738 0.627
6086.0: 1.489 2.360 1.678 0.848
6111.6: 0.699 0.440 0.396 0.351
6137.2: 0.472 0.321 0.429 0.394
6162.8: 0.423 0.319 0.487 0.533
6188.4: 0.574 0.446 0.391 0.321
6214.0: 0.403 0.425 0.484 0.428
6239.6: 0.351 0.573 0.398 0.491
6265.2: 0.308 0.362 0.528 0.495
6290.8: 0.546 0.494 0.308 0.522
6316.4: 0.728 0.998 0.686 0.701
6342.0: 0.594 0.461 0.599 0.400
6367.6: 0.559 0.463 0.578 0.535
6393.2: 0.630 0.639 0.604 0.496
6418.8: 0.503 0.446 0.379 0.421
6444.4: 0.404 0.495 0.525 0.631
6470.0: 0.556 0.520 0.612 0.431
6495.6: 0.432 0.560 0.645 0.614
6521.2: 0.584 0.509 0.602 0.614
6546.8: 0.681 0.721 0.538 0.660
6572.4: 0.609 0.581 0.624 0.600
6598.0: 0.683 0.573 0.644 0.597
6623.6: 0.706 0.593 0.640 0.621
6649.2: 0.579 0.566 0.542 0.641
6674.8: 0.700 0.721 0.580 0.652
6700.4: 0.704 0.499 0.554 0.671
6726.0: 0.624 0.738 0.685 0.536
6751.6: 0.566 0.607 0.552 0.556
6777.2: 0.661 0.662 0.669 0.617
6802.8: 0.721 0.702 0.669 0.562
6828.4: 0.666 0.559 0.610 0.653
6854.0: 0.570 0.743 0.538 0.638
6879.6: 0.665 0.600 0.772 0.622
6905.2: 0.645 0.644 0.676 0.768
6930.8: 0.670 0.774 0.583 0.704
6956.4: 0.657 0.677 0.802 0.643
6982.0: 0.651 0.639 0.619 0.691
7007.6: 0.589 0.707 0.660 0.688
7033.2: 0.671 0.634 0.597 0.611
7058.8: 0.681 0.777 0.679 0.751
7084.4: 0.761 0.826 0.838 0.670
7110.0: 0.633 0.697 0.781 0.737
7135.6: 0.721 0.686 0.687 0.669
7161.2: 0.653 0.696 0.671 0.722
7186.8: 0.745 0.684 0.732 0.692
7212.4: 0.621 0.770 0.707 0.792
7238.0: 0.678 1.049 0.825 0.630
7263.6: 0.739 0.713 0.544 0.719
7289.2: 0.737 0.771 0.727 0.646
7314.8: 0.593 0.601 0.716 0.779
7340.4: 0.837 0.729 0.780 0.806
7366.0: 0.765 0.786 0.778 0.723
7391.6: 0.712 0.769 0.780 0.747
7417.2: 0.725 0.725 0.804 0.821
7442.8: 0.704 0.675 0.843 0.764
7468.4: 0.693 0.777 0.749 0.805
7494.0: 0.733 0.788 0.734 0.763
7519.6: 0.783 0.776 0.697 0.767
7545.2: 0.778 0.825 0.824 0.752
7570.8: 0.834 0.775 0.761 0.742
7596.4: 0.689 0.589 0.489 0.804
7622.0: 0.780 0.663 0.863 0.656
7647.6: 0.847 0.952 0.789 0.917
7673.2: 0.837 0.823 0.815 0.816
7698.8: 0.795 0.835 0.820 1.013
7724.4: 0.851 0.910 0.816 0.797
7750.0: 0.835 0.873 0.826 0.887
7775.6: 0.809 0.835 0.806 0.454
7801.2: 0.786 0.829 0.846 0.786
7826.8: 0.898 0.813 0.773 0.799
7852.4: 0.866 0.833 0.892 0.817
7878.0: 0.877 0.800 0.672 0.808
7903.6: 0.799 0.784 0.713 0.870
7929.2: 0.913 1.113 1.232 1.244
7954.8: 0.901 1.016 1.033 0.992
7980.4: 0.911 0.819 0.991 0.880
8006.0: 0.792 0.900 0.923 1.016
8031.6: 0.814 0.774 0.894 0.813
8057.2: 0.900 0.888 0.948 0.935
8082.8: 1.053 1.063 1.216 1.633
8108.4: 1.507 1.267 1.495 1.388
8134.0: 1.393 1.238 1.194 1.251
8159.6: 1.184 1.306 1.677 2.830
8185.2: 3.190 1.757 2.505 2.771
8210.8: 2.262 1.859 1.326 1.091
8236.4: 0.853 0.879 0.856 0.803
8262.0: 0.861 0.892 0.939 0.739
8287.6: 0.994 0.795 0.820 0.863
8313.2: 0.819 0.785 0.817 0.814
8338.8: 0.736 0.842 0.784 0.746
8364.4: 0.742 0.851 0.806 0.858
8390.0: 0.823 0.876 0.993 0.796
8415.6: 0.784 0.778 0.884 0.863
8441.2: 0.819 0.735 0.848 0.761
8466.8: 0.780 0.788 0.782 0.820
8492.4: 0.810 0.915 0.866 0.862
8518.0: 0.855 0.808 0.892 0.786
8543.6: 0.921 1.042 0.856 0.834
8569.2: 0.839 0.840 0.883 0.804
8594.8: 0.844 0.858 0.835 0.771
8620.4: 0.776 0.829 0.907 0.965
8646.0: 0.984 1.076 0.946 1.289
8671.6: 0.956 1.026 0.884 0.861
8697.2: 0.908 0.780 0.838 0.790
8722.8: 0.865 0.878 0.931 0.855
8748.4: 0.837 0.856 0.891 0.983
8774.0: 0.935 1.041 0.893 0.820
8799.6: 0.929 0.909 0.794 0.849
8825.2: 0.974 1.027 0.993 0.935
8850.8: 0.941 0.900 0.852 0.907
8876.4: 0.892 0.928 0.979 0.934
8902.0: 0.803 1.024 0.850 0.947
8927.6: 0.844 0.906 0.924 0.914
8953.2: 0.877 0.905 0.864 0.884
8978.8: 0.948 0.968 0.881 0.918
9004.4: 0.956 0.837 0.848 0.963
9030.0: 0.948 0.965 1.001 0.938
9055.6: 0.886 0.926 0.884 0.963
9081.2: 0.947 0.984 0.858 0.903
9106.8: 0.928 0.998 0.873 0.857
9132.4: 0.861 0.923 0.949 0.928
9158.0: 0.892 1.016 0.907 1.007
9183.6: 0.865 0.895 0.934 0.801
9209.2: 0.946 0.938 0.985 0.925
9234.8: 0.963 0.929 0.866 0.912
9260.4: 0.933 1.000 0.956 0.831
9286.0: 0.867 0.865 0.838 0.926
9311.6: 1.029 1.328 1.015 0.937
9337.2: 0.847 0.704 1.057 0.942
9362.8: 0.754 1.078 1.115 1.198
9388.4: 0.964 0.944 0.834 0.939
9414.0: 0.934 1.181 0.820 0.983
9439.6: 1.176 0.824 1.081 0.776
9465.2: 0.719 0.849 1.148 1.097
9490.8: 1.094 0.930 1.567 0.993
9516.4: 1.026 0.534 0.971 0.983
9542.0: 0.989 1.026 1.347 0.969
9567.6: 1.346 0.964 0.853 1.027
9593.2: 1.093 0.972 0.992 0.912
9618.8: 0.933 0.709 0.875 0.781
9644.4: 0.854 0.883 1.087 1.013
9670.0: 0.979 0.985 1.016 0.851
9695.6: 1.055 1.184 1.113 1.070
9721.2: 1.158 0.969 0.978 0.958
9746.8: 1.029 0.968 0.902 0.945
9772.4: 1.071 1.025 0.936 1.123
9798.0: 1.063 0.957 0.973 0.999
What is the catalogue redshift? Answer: 0.246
